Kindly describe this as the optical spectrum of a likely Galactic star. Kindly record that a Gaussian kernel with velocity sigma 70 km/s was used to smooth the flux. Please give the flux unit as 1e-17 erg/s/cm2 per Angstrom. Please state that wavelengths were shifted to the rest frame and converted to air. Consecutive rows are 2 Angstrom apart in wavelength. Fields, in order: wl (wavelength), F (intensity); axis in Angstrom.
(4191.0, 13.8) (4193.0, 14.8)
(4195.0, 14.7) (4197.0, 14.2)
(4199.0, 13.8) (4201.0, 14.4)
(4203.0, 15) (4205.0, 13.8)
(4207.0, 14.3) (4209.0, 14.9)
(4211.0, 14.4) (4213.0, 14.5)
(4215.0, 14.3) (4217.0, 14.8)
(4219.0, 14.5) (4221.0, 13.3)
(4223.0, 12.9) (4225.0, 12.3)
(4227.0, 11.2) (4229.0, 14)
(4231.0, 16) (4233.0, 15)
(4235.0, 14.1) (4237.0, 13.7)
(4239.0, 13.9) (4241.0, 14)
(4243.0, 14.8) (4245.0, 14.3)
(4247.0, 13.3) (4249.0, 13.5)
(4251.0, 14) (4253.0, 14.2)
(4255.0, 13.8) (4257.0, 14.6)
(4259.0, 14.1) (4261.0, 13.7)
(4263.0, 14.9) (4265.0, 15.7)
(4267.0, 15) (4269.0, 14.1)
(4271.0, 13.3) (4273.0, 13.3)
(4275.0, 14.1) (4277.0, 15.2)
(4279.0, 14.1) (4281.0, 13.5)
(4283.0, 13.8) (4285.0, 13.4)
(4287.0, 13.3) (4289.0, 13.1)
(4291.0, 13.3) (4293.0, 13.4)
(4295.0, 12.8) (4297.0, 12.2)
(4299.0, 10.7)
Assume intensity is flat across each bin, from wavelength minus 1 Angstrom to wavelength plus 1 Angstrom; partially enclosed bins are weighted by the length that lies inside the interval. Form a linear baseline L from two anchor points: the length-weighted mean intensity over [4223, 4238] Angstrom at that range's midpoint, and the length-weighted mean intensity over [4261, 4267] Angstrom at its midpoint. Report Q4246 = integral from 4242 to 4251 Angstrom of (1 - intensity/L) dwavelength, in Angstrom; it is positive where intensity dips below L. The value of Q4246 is 0.2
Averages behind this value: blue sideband 13.7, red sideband 15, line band 14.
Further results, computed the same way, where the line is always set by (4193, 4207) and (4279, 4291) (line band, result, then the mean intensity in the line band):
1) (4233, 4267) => -0.9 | 14.2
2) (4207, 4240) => 0.3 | 14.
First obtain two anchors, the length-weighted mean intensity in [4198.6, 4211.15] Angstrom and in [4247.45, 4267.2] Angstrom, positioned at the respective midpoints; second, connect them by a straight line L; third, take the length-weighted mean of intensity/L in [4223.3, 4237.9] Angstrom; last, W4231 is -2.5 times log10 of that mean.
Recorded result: 0.049 mag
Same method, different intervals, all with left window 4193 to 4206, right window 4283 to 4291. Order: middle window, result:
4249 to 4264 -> -0.04 mag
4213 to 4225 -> 0.02 mag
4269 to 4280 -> -0.04 mag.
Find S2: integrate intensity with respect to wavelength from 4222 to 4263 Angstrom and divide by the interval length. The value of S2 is 13.9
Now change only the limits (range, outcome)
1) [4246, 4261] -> 13.9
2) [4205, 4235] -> 14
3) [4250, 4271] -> 14.4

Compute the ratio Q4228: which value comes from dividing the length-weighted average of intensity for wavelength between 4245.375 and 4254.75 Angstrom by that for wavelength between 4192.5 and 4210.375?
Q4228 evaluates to 1.0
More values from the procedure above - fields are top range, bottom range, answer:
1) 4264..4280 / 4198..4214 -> 1.00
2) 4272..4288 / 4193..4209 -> 0.96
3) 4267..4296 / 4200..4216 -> 0.95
